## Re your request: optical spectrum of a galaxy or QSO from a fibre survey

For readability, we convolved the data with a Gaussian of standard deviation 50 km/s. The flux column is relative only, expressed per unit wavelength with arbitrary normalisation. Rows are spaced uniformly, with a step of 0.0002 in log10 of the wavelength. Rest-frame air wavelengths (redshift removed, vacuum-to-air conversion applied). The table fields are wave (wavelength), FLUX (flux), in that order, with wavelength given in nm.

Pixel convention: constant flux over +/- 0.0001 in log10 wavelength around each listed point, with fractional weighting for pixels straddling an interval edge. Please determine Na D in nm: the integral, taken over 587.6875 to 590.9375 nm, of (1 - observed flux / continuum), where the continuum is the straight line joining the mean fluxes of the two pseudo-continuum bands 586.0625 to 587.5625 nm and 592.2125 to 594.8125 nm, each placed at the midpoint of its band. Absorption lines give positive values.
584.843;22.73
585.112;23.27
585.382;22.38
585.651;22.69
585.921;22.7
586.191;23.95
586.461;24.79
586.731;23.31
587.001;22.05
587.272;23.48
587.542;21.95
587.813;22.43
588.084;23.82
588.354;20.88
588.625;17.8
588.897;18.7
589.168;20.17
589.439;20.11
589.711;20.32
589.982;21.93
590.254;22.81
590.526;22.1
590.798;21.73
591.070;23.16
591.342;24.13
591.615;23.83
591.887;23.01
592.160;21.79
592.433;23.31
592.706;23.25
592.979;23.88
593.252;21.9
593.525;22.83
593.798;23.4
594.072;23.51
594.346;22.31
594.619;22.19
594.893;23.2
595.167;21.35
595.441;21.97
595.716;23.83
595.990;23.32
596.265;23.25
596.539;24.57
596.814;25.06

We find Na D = 0.30 nm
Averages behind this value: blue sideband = 23.4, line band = 21.1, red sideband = 22.9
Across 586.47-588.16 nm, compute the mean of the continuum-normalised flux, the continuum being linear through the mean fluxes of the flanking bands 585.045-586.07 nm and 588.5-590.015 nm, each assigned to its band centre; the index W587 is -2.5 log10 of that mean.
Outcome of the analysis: -0.08 mag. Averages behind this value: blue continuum 22.7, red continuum 19.7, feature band 22.9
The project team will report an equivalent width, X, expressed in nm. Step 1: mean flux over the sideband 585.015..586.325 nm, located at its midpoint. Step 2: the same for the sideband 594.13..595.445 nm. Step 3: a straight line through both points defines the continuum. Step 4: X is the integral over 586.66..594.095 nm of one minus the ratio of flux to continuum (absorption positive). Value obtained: 0.15 nm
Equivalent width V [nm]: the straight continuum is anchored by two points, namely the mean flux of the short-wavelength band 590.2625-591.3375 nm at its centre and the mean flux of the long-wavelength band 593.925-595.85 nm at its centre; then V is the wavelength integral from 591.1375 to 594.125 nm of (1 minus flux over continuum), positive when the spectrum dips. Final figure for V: -0.07 nm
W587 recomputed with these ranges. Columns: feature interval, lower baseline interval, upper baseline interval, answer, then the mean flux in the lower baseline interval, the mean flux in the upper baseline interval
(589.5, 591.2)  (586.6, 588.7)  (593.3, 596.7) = 0.024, 22.1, 23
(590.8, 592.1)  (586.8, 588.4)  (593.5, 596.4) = -0.026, 22.6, 22.8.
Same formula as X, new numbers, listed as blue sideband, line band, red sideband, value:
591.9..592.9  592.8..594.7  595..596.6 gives 0.002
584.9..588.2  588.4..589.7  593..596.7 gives 0.203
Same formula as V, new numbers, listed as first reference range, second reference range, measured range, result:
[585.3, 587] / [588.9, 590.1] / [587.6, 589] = 0.04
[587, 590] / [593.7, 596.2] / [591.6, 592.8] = -0.05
